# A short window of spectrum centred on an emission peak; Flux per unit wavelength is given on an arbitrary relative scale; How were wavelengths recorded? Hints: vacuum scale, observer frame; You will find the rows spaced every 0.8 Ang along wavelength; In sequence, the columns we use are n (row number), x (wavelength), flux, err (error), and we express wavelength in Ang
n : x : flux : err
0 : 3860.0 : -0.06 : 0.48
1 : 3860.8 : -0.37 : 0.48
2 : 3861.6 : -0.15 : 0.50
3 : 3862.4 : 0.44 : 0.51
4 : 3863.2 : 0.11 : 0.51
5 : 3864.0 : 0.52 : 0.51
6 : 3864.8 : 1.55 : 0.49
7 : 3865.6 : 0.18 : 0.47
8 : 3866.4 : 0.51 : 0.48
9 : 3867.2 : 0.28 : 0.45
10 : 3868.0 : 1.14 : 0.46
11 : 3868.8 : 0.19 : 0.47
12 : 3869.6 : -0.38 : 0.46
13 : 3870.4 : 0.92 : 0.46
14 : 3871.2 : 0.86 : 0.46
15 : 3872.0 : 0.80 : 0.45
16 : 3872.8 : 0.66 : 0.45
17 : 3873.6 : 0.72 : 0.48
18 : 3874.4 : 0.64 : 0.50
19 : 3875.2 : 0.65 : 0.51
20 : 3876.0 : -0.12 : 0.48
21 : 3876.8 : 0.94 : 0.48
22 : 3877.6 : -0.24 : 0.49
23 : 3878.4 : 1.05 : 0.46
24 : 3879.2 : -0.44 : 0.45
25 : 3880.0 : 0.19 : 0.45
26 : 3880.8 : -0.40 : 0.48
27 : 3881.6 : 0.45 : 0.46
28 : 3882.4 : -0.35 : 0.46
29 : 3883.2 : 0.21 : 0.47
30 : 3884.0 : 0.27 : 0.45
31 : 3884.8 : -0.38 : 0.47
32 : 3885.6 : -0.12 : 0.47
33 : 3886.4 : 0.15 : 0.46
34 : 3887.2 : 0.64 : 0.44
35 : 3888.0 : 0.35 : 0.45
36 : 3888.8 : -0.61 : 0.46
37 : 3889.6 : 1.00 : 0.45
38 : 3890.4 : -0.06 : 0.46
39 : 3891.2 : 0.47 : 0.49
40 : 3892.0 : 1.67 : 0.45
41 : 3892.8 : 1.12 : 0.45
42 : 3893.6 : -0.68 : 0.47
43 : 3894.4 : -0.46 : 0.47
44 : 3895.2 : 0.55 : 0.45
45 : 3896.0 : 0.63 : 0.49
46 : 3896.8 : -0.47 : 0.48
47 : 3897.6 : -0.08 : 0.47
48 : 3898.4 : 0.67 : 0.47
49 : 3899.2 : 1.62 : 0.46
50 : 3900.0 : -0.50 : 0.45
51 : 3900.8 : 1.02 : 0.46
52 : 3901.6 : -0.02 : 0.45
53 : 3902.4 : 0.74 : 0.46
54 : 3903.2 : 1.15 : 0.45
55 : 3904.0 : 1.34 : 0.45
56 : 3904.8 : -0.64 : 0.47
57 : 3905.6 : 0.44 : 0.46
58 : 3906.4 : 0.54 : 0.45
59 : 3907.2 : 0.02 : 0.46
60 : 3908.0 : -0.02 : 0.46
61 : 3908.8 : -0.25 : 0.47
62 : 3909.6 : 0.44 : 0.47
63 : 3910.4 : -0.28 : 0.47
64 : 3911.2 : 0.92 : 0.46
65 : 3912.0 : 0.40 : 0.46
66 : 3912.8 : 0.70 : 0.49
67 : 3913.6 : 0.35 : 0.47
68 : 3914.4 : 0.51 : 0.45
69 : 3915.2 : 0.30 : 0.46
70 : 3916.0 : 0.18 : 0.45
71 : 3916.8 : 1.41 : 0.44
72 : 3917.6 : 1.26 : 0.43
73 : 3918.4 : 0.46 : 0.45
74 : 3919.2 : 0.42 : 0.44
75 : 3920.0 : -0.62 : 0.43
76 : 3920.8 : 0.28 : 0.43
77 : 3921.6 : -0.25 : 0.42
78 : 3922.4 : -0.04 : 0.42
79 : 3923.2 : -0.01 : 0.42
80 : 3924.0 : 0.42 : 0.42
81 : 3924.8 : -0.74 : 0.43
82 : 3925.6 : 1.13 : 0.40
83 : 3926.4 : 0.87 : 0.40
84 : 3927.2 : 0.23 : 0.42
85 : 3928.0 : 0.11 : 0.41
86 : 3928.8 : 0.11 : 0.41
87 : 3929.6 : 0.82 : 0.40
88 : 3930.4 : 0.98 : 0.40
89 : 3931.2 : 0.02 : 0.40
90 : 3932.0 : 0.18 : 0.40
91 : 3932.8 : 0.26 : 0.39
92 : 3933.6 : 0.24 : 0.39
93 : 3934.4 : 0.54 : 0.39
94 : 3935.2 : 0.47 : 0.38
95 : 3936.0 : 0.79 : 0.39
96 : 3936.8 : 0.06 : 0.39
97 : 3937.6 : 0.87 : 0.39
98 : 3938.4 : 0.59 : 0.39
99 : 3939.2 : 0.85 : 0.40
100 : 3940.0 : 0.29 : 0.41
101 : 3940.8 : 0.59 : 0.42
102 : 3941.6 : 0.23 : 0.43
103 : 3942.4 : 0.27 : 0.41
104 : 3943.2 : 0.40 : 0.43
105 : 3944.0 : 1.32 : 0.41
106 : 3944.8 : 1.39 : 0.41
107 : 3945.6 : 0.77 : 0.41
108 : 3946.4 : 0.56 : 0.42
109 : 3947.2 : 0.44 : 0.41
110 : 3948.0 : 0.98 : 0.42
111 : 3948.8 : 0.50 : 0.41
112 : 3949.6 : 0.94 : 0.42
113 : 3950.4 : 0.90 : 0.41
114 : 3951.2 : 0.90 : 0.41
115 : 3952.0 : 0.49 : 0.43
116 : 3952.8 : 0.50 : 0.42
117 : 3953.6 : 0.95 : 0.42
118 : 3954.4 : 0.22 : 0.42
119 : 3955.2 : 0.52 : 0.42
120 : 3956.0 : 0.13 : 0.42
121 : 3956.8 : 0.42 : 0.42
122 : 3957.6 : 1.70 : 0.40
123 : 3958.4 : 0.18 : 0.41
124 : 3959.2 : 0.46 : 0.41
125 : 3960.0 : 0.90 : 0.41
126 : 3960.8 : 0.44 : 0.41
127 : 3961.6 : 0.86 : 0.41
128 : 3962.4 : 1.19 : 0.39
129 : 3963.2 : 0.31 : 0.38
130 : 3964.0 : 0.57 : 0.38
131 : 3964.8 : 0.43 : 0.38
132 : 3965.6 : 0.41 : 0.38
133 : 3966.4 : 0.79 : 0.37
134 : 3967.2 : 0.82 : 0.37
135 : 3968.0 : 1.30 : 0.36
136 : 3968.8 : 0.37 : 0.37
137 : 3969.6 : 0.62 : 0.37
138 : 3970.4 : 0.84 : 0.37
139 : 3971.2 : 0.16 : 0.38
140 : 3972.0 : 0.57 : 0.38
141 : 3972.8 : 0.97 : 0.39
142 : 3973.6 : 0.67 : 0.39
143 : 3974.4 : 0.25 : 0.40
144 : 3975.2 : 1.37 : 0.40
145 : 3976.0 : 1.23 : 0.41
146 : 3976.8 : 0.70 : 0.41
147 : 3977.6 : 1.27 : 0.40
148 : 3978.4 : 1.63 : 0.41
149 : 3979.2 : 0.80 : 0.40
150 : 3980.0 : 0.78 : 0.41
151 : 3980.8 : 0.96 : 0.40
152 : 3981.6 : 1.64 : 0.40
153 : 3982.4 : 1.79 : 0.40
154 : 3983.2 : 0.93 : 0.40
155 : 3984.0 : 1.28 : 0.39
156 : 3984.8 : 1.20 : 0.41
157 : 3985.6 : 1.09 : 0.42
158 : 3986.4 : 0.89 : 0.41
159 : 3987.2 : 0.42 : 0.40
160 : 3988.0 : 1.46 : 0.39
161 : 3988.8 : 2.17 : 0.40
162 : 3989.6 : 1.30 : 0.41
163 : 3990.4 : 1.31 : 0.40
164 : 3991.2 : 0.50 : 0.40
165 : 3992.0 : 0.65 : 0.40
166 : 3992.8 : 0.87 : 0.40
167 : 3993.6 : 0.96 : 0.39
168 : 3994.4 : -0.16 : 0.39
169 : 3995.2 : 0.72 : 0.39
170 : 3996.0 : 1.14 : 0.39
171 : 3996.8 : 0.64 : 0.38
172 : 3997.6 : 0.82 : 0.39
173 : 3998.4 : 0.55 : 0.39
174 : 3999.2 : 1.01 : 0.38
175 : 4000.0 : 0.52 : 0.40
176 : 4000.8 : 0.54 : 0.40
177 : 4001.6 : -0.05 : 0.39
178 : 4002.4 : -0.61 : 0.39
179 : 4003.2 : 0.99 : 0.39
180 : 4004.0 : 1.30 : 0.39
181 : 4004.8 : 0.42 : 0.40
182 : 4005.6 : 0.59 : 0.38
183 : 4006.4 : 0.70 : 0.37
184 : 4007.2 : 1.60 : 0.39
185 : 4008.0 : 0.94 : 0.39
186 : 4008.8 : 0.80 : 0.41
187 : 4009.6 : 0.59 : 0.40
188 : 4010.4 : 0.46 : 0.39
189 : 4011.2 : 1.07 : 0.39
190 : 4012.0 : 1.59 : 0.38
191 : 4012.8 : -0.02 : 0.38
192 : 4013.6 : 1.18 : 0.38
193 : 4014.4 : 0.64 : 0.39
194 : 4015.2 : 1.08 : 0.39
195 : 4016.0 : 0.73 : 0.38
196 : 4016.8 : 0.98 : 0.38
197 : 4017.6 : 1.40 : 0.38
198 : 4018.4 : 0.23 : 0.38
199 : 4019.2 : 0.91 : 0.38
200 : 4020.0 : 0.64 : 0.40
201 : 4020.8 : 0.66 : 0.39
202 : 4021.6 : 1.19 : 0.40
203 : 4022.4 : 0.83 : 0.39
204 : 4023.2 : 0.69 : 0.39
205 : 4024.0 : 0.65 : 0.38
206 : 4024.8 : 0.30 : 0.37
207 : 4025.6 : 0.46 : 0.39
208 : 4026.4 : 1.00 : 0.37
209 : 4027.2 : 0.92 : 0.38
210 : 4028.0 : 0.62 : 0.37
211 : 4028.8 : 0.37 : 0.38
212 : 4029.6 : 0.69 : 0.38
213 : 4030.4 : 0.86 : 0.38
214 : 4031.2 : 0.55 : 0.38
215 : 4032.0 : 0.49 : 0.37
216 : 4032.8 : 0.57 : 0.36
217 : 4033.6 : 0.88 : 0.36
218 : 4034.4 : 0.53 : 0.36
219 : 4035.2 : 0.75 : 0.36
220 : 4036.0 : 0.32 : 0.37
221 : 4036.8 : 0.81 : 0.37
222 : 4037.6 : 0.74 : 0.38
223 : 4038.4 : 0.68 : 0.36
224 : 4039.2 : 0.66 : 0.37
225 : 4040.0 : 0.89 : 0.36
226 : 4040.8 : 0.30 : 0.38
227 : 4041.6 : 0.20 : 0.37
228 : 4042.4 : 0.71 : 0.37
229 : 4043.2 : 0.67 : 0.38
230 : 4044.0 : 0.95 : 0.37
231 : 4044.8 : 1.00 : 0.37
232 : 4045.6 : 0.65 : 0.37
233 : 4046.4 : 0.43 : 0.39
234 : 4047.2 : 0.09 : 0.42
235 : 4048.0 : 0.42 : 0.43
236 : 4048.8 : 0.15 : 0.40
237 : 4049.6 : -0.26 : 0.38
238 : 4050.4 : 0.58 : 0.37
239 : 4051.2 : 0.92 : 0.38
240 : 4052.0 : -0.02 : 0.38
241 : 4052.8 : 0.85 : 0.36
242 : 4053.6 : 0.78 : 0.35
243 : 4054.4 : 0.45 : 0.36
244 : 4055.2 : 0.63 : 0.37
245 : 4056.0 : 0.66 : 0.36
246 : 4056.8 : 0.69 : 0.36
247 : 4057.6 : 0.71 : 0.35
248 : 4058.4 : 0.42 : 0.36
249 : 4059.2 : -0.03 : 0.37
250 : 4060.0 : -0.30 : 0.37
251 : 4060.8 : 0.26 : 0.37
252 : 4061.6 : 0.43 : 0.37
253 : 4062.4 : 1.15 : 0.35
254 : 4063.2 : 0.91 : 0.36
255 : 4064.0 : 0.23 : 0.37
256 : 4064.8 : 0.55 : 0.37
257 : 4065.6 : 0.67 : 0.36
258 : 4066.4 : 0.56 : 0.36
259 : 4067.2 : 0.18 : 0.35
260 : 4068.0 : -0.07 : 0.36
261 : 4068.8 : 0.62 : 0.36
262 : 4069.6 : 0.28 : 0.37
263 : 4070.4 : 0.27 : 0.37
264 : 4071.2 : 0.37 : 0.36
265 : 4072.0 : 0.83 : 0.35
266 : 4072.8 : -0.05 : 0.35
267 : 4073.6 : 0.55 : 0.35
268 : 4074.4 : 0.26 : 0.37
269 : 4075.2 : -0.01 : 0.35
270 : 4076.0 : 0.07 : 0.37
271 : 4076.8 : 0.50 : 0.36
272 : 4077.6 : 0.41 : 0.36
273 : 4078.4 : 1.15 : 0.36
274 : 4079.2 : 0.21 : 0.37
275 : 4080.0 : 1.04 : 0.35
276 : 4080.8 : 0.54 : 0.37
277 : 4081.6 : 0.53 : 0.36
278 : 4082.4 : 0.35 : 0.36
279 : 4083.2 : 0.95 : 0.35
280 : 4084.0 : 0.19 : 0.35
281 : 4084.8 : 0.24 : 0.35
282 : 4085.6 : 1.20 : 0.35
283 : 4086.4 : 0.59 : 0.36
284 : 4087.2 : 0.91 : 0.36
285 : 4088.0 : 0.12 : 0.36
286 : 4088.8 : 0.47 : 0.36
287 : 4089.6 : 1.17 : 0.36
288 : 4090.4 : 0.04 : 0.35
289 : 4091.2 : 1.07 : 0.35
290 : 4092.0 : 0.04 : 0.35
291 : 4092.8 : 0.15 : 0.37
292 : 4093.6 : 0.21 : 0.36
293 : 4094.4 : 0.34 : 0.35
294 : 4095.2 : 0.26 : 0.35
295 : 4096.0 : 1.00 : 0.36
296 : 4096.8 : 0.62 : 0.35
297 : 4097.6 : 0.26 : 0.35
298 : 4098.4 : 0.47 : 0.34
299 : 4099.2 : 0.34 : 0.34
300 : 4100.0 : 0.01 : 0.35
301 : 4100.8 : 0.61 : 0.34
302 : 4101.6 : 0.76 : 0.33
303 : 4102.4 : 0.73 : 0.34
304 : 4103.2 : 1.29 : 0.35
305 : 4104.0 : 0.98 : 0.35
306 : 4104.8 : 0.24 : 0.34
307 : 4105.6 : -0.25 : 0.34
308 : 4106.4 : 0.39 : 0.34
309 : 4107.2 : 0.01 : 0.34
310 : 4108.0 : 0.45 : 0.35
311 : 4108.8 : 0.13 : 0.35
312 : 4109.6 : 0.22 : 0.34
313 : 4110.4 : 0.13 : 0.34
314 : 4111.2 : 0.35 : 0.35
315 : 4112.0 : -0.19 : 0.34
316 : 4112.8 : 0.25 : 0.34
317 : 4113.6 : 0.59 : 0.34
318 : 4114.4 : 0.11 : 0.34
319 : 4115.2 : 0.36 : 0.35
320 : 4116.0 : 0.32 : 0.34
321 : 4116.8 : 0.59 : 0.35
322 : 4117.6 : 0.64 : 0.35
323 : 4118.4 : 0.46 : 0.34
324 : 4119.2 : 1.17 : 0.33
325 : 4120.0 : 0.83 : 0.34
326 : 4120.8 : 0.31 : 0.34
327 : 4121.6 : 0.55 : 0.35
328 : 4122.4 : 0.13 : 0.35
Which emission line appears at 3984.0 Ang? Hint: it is C IV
